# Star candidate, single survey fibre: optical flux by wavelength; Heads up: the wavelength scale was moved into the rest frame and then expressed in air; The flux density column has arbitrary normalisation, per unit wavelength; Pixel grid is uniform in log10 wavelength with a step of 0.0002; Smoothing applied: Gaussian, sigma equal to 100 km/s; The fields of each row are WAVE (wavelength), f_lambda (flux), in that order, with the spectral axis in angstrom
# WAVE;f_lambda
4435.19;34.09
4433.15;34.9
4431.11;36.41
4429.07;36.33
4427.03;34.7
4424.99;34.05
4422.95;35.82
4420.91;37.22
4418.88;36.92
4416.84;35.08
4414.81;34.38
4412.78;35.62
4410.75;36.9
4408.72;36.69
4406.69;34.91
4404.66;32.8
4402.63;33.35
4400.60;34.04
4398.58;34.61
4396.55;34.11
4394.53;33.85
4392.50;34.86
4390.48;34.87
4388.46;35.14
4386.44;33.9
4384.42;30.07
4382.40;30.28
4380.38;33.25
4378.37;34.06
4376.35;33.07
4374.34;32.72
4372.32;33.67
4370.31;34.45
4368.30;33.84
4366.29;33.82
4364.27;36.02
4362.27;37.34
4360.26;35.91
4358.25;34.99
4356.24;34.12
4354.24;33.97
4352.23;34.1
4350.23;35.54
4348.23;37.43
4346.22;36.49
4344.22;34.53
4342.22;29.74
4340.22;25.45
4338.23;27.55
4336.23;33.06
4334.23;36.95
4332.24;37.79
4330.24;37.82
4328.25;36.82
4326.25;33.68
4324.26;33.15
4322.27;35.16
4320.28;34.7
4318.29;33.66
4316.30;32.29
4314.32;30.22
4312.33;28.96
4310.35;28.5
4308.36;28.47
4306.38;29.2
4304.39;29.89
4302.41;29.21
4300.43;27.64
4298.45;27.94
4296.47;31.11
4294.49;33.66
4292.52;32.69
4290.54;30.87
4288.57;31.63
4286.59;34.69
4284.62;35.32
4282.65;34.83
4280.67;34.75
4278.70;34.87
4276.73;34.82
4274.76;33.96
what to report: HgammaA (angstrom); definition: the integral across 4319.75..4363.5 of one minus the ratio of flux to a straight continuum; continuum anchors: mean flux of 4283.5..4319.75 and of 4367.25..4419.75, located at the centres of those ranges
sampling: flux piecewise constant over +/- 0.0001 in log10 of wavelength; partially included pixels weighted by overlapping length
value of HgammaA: -2.8 angstrom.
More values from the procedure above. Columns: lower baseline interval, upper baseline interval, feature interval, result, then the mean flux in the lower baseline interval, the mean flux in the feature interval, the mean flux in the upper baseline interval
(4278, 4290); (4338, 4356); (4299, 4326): 2.24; 34.2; 30.9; 33.1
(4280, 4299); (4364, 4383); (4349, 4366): -0.95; 32.8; 35.2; 33.5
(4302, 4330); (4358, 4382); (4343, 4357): -0.70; 31.9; 35.1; 34.3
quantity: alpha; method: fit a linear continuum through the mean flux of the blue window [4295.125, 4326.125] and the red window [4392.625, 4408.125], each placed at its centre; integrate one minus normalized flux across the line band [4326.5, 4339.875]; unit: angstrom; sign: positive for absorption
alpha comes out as -1.2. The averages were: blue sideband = 30.8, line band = 34.5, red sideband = 34.1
